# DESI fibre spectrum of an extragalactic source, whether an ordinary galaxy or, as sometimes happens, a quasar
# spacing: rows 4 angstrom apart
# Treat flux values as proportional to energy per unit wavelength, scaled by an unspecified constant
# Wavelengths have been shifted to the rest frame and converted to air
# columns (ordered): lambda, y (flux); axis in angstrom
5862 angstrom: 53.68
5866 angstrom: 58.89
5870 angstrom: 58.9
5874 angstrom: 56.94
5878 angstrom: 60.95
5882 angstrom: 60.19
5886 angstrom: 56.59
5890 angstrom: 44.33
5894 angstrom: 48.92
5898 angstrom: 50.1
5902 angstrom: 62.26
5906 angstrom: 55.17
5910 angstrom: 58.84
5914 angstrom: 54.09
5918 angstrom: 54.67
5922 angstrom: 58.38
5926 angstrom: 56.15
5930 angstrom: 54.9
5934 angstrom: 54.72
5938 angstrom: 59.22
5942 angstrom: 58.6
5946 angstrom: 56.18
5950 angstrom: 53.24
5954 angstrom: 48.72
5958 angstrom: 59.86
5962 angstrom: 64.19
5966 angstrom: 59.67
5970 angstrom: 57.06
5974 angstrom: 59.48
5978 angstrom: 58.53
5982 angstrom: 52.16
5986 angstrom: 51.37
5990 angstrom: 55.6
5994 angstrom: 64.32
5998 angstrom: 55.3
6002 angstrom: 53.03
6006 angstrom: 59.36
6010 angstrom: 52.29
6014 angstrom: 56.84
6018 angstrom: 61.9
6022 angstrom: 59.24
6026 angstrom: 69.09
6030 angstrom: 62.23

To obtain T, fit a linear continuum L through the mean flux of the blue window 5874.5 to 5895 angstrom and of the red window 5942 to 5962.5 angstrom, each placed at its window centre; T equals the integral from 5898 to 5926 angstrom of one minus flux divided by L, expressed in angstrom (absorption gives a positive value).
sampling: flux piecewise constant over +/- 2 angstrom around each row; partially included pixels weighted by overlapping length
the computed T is -0.7 angstrom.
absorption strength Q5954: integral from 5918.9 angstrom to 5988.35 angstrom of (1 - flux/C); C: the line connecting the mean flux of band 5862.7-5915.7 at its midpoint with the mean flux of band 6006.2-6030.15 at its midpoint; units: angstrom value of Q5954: 1.6 angstrom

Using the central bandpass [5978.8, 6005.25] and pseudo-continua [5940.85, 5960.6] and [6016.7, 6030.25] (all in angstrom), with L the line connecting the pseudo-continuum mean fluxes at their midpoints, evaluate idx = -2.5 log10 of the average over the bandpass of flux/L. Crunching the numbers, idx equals 0.08 mag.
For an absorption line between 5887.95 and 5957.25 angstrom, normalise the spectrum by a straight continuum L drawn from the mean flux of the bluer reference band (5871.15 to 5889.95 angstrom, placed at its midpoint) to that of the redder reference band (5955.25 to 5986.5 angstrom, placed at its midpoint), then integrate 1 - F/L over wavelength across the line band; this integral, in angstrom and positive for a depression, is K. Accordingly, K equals 3.38 angstrom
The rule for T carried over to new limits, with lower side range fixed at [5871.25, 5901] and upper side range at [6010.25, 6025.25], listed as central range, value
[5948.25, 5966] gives 0.05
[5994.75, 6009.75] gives 0.65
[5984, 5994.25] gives 0.42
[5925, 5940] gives -0.03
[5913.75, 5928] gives -0.09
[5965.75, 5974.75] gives -0.14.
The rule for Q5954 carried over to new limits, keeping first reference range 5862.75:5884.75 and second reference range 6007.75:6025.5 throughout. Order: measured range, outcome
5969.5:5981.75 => 0.21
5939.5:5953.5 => 0.79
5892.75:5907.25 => 1.09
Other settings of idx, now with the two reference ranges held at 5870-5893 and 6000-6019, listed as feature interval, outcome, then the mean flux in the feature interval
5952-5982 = -0.03 mag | 57.8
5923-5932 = 0.00 mag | 55.8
